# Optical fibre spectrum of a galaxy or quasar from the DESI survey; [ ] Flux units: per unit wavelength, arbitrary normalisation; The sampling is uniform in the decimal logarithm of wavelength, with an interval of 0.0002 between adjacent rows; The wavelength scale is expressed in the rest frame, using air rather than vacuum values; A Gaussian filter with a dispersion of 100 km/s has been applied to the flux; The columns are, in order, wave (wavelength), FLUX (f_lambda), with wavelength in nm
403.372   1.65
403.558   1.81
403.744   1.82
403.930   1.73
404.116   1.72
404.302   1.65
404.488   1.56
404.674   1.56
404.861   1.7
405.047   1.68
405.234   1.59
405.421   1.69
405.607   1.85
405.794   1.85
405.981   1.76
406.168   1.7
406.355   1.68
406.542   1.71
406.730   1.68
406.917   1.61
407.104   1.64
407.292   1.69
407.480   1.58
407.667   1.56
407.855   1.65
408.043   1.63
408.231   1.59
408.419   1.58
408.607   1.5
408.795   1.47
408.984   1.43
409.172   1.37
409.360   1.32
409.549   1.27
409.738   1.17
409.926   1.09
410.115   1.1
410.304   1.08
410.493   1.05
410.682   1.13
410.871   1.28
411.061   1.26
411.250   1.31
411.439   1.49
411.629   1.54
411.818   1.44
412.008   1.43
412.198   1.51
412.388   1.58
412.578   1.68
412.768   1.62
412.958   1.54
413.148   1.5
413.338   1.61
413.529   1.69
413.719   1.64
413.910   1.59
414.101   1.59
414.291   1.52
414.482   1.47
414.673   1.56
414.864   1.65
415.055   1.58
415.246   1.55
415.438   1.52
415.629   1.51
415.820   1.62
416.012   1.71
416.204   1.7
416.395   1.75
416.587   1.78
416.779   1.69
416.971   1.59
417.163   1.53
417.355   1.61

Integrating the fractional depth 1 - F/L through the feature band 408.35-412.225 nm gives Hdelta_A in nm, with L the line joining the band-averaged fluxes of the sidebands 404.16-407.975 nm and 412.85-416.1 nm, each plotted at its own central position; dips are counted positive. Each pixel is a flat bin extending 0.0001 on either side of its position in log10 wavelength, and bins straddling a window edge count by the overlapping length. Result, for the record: 0.73 nm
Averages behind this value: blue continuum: 1.67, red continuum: 1.58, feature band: 1.32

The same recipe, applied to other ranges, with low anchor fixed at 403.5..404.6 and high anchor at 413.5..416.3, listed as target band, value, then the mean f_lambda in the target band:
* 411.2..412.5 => 0.12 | 1.48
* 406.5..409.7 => 0.25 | 1.54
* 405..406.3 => -0.03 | 1.73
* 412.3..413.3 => 0.02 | 1.59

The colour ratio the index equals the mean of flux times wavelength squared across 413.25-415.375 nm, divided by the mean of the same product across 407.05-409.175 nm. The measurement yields 1.04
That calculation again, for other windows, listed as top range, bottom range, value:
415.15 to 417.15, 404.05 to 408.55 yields 1.03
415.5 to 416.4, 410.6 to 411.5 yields 1.31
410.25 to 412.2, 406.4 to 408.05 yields 0.82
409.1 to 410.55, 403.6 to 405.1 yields 0.72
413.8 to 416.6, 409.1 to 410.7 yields 1.40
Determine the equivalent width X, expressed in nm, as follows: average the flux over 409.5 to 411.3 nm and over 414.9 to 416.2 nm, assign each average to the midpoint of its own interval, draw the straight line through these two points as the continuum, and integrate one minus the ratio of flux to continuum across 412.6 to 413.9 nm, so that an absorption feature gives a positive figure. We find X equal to -0.19 nm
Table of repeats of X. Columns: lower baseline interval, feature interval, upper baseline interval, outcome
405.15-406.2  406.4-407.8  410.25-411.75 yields -0.02 nm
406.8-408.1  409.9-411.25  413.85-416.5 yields 0.38 nm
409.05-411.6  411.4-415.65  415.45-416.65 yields -0.25 nm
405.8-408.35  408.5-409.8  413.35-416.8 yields 0.22 nm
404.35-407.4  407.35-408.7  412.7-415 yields 0.06 nm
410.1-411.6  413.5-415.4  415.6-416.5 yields -0.06 nm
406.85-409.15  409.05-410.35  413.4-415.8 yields 0.30 nm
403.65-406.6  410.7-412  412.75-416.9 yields 0.21 nm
